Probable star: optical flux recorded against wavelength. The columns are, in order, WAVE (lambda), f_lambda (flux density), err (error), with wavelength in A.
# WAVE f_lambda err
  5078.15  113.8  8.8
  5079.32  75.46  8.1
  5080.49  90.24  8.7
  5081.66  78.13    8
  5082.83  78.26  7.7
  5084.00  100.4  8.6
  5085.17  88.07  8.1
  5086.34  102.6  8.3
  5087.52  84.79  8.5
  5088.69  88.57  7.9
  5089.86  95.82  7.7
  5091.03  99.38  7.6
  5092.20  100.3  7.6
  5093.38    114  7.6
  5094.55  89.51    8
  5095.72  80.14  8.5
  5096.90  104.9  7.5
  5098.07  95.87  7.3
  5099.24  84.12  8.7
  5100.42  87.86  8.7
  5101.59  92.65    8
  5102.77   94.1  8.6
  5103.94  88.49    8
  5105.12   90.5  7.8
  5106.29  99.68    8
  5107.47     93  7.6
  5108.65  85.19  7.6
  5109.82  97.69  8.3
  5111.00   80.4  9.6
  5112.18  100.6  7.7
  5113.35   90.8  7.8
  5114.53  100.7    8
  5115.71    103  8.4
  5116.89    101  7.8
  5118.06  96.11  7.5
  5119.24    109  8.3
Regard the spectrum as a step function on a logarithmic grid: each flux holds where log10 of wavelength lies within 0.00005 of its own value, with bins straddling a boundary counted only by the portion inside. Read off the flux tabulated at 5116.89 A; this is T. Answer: 101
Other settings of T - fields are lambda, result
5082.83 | 78.26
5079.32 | 75.46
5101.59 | 92.65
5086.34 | 102.6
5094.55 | 89.51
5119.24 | 109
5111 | 80.4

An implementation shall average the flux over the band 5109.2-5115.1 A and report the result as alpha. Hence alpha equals 94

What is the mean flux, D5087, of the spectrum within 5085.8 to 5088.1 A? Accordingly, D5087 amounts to 93.2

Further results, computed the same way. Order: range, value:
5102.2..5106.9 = 93.2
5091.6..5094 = 107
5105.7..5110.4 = 94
